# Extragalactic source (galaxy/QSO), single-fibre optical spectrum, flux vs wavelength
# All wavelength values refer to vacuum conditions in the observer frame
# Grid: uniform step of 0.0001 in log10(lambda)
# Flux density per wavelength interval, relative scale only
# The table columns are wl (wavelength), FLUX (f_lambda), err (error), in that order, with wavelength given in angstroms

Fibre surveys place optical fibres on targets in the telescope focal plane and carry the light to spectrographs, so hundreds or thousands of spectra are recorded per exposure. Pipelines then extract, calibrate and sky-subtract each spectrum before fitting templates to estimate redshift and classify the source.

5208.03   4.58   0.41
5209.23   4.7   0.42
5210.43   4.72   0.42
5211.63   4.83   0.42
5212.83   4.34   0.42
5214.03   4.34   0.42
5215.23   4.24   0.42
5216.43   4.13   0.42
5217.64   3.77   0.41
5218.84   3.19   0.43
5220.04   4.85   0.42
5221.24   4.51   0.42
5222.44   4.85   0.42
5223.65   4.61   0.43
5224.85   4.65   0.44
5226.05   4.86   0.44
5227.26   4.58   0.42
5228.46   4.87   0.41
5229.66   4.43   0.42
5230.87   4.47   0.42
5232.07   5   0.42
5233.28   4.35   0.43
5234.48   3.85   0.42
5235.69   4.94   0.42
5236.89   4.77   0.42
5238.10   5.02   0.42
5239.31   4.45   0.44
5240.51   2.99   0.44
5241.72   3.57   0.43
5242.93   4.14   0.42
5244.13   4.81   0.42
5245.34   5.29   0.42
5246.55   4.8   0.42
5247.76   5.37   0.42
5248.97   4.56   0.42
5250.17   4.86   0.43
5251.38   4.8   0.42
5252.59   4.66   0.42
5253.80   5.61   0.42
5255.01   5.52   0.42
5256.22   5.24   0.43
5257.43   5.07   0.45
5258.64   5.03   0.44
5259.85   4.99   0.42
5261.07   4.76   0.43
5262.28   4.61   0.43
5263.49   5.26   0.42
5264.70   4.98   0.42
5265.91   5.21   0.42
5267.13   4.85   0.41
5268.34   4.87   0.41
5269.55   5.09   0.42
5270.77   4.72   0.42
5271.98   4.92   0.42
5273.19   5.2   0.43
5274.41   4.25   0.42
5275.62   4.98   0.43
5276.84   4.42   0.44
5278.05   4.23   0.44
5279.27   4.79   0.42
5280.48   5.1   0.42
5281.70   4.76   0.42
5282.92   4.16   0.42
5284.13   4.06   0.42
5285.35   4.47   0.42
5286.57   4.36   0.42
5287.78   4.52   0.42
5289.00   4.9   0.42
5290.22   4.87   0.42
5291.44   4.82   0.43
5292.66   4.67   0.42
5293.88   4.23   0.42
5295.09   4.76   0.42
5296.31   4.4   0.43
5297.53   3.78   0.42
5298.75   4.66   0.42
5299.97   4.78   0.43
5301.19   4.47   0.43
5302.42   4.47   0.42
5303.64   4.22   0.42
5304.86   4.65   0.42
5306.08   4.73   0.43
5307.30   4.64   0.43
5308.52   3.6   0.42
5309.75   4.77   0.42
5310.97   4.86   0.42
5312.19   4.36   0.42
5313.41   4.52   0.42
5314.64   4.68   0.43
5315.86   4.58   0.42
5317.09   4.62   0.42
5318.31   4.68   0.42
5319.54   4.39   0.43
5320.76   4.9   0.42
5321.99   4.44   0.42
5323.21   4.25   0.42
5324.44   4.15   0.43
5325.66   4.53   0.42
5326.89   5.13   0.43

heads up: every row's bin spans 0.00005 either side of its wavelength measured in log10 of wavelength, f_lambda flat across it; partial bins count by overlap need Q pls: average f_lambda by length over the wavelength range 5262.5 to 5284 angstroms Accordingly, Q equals 4.79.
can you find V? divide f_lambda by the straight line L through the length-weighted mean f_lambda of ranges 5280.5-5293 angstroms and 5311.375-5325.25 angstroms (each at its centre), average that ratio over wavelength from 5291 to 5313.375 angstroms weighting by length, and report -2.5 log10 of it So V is 0.01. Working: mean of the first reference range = 4.58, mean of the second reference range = 4.51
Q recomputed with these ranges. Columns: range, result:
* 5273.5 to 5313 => 4.53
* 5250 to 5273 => 5.01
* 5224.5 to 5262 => 4.72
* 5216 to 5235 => 4.44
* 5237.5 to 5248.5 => 4.49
